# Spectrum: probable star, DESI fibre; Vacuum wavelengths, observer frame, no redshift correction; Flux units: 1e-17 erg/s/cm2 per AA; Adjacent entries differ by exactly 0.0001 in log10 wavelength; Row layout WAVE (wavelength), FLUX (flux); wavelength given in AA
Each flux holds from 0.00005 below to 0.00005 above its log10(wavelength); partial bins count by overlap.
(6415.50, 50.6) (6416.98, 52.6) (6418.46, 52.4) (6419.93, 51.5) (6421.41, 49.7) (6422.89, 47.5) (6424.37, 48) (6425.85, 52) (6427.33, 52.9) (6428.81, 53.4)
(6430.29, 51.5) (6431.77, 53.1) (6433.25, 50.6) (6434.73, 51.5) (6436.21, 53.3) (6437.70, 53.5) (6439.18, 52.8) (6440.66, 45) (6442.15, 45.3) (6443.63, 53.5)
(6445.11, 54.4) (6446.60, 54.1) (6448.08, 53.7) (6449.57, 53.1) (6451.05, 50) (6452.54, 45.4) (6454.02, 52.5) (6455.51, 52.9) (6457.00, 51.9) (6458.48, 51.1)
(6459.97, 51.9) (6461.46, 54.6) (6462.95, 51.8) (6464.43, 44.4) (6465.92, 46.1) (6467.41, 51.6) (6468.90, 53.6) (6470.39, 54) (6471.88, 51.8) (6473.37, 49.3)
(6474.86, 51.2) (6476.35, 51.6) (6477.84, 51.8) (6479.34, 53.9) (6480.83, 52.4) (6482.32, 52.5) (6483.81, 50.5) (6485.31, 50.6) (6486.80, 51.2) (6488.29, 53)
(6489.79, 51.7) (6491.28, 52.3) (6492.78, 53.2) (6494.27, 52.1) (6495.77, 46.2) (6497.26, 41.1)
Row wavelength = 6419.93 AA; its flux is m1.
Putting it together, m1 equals 51.5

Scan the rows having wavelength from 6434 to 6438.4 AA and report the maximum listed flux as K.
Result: 53.5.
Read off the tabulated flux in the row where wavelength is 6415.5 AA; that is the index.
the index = 50.6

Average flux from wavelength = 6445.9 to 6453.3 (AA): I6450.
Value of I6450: 51.3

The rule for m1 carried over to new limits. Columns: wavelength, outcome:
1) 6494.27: 52.1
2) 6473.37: 49.3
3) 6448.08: 53.7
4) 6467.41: 51.6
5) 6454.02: 52.5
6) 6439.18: 52.8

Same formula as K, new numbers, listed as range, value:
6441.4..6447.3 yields 54.4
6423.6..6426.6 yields 52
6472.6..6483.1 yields 53.9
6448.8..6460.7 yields 53.1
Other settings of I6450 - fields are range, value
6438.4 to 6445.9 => 50.2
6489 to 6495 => 52.3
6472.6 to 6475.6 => 50.3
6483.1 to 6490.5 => 51.4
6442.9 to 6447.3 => 54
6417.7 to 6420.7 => 52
